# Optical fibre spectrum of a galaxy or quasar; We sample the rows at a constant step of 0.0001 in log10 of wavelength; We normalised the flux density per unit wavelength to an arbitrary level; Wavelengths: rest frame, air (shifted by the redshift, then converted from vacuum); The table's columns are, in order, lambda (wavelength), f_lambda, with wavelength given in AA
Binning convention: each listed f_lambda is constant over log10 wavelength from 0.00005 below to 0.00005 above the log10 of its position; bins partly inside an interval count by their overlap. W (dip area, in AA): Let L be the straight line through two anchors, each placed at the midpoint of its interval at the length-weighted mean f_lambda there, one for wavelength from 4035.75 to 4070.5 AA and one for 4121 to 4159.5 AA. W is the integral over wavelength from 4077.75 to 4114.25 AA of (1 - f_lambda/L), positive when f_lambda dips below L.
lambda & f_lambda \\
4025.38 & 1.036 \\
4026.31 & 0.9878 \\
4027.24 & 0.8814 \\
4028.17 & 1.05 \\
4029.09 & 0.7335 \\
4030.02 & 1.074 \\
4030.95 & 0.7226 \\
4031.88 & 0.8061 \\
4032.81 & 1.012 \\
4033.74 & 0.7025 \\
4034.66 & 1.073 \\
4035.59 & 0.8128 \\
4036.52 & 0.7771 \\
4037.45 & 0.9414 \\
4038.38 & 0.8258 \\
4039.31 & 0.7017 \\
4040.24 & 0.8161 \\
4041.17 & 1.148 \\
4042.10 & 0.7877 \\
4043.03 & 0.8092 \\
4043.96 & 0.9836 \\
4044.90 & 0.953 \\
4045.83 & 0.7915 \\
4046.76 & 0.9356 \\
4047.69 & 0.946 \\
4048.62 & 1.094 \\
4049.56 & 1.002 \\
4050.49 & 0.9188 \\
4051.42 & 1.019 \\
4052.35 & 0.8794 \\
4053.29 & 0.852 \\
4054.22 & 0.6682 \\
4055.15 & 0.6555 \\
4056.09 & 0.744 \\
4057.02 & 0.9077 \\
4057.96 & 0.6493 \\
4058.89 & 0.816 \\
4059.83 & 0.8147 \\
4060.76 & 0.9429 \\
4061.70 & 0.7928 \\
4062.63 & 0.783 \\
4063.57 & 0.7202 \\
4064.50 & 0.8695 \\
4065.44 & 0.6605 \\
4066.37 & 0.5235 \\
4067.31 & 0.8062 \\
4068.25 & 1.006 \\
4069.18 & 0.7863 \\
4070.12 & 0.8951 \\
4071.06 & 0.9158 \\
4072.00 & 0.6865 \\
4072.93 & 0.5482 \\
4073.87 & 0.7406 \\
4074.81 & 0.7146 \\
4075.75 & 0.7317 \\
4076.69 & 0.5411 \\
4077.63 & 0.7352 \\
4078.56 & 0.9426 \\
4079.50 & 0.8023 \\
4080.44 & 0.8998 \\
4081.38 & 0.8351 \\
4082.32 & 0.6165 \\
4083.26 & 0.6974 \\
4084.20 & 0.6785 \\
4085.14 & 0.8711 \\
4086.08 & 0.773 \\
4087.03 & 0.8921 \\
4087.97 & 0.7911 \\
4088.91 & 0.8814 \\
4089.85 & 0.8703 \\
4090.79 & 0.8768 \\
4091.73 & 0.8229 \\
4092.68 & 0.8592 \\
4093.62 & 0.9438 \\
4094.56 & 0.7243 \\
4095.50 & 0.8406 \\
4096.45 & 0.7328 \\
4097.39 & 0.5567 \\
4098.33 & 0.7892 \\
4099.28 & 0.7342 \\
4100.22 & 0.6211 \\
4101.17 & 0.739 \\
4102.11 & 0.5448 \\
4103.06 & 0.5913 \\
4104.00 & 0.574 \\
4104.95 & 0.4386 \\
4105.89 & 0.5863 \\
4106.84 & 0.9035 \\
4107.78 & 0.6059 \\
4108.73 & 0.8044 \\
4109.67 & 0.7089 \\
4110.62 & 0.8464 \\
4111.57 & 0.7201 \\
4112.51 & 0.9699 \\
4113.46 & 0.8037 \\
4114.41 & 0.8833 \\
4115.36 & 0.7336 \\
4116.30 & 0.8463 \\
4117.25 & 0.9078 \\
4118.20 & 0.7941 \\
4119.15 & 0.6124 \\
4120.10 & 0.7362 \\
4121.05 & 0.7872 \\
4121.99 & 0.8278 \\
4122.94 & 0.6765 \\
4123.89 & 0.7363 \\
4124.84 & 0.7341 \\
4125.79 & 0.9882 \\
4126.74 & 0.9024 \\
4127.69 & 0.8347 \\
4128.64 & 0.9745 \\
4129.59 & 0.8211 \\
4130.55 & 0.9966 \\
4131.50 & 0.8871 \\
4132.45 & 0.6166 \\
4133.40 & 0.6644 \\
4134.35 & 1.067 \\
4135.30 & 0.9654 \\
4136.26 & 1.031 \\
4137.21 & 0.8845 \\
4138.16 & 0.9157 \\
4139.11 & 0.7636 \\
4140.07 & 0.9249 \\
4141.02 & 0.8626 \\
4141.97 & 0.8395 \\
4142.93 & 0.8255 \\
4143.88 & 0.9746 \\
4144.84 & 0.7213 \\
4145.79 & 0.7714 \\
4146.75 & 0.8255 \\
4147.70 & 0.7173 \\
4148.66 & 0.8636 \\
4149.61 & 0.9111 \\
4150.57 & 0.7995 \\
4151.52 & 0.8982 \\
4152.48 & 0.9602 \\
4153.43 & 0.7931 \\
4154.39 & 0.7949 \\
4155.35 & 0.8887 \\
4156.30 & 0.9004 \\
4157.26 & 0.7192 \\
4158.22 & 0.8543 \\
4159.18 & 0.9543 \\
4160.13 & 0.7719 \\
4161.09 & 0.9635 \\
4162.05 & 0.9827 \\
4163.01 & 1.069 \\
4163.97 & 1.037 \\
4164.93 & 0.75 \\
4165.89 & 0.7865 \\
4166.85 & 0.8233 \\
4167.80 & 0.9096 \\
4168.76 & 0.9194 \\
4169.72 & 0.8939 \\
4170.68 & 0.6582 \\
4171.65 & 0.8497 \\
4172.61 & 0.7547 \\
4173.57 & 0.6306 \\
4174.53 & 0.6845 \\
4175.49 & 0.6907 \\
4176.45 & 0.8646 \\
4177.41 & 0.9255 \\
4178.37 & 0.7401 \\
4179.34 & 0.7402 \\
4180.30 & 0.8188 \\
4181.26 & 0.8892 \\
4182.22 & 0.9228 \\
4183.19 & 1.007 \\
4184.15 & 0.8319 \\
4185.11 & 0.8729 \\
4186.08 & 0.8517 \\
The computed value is 3.71 AA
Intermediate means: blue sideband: 0.843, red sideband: 0.851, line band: 0.761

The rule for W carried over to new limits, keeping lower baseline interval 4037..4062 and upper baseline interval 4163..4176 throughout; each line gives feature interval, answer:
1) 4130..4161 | -1.3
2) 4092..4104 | 1.8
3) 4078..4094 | 0.4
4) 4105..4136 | 0.9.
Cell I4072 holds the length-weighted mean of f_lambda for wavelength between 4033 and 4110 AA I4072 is 0.793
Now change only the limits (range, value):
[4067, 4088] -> 0.778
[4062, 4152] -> 0.791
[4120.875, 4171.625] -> 0.858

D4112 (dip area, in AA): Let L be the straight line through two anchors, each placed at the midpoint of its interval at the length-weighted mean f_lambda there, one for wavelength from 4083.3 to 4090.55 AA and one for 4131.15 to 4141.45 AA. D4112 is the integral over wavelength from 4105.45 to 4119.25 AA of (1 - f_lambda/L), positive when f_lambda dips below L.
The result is 0.9 AA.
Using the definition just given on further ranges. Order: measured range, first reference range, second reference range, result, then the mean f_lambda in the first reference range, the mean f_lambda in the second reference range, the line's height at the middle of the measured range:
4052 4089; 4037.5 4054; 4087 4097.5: 3.7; 0.907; 0.822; 0.862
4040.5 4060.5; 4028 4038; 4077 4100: -0.5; 0.877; 0.795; 0.851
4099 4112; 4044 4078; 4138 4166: 2.5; 0.809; 0.862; 0.835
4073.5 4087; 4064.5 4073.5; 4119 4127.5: 0.2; 0.764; 0.787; 0.769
